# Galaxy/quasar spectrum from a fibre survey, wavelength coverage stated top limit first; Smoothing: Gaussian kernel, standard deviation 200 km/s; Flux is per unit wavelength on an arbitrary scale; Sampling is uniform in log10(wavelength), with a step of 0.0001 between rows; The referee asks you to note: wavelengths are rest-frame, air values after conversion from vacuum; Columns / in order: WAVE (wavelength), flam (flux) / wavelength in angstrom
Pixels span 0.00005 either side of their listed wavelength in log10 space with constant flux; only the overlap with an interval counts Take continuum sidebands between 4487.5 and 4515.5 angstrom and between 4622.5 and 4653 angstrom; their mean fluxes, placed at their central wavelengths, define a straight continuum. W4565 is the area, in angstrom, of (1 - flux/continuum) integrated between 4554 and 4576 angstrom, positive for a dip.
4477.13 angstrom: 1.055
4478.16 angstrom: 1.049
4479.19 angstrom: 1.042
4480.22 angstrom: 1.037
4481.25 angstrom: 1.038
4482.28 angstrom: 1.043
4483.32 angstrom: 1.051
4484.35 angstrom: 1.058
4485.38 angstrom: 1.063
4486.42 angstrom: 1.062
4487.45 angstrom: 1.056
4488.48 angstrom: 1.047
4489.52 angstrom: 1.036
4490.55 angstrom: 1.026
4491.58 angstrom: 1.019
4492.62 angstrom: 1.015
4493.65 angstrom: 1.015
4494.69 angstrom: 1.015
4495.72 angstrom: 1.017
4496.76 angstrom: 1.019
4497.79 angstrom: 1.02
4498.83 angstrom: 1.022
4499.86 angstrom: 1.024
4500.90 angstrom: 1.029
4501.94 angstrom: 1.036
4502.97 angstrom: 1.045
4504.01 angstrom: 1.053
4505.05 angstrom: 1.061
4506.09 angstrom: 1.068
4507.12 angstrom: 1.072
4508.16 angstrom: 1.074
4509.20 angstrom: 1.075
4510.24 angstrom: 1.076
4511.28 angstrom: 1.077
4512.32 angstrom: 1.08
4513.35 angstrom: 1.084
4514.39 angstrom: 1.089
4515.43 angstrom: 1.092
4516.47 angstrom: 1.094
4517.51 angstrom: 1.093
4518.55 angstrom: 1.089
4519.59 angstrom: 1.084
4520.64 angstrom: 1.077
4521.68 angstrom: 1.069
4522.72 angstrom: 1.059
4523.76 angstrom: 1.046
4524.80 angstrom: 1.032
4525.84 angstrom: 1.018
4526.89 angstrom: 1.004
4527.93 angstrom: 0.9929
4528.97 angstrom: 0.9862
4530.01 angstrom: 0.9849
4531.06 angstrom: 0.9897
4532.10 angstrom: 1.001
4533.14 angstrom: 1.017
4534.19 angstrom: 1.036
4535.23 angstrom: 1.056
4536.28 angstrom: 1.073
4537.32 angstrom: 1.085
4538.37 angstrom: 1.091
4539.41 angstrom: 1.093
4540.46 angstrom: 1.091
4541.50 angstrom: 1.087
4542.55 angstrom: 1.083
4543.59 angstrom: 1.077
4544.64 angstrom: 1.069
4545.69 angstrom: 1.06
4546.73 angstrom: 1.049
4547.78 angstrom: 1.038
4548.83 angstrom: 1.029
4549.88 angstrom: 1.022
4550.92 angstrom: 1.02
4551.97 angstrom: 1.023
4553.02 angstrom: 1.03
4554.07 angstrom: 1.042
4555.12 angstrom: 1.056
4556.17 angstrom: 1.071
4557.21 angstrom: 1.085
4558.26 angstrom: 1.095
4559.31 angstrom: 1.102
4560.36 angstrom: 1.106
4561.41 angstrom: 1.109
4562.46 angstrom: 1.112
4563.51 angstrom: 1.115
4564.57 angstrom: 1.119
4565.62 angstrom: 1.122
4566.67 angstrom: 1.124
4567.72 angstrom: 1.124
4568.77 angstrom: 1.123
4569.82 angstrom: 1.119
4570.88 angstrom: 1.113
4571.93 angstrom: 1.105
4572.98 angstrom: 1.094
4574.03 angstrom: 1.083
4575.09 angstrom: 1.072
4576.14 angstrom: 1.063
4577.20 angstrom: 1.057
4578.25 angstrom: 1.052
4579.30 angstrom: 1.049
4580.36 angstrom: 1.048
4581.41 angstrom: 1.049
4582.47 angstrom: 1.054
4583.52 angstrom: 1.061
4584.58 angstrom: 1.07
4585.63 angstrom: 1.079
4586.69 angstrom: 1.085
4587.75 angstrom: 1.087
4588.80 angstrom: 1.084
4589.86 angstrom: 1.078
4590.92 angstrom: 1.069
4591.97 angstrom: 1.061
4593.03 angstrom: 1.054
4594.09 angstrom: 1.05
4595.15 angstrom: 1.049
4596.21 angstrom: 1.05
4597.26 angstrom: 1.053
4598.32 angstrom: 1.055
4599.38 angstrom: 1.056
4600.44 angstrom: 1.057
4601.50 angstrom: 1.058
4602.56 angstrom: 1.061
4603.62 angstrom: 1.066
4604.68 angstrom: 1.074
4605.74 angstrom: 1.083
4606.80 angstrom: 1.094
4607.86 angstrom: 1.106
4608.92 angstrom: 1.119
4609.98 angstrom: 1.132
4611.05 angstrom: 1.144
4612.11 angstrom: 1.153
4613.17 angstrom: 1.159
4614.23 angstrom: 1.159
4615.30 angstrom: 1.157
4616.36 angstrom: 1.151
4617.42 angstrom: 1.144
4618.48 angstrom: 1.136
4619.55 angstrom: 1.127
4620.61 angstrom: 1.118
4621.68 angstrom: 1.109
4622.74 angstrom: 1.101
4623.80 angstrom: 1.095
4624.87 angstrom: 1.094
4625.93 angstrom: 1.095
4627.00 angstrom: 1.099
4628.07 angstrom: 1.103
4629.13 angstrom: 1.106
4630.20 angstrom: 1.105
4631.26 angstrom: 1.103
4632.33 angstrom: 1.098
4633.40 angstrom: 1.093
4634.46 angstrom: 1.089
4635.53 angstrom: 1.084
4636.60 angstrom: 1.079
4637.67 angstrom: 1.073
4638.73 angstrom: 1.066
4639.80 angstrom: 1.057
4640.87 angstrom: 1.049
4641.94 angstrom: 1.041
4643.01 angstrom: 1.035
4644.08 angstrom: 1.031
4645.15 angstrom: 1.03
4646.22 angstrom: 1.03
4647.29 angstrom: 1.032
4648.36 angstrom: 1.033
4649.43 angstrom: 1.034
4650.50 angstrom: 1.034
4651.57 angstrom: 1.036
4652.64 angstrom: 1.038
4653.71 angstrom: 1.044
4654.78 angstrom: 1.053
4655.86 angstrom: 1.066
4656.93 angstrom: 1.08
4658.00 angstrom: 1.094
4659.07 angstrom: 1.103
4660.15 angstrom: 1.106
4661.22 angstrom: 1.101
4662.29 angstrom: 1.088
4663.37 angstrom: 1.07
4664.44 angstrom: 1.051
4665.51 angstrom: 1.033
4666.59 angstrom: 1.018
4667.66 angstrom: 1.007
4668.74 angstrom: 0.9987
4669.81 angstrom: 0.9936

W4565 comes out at -0.9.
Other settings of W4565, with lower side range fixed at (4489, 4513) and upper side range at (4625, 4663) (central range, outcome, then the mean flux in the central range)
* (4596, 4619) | -0.9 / 1.1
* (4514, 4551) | -0.1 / 1.05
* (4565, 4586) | -0.5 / 1.08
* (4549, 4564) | -0.2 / 1.07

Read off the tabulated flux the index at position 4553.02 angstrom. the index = 1.03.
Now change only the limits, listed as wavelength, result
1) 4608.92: 1.119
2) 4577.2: 1.057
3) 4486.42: 1.062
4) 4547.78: 1.038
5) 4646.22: 1.03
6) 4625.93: 1.095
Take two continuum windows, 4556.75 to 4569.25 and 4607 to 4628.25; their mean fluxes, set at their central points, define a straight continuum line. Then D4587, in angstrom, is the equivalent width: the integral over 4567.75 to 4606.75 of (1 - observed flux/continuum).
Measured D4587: 1.61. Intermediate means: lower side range 1.11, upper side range 1.12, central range 1.07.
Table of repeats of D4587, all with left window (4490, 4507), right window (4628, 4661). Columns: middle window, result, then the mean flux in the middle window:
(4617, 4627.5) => -0.51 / 1.11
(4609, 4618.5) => -0.80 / 1.15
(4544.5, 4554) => 0.06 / 1.04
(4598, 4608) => -0.14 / 1.07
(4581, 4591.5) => -0.20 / 1.07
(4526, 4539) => 0.16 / 1.03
